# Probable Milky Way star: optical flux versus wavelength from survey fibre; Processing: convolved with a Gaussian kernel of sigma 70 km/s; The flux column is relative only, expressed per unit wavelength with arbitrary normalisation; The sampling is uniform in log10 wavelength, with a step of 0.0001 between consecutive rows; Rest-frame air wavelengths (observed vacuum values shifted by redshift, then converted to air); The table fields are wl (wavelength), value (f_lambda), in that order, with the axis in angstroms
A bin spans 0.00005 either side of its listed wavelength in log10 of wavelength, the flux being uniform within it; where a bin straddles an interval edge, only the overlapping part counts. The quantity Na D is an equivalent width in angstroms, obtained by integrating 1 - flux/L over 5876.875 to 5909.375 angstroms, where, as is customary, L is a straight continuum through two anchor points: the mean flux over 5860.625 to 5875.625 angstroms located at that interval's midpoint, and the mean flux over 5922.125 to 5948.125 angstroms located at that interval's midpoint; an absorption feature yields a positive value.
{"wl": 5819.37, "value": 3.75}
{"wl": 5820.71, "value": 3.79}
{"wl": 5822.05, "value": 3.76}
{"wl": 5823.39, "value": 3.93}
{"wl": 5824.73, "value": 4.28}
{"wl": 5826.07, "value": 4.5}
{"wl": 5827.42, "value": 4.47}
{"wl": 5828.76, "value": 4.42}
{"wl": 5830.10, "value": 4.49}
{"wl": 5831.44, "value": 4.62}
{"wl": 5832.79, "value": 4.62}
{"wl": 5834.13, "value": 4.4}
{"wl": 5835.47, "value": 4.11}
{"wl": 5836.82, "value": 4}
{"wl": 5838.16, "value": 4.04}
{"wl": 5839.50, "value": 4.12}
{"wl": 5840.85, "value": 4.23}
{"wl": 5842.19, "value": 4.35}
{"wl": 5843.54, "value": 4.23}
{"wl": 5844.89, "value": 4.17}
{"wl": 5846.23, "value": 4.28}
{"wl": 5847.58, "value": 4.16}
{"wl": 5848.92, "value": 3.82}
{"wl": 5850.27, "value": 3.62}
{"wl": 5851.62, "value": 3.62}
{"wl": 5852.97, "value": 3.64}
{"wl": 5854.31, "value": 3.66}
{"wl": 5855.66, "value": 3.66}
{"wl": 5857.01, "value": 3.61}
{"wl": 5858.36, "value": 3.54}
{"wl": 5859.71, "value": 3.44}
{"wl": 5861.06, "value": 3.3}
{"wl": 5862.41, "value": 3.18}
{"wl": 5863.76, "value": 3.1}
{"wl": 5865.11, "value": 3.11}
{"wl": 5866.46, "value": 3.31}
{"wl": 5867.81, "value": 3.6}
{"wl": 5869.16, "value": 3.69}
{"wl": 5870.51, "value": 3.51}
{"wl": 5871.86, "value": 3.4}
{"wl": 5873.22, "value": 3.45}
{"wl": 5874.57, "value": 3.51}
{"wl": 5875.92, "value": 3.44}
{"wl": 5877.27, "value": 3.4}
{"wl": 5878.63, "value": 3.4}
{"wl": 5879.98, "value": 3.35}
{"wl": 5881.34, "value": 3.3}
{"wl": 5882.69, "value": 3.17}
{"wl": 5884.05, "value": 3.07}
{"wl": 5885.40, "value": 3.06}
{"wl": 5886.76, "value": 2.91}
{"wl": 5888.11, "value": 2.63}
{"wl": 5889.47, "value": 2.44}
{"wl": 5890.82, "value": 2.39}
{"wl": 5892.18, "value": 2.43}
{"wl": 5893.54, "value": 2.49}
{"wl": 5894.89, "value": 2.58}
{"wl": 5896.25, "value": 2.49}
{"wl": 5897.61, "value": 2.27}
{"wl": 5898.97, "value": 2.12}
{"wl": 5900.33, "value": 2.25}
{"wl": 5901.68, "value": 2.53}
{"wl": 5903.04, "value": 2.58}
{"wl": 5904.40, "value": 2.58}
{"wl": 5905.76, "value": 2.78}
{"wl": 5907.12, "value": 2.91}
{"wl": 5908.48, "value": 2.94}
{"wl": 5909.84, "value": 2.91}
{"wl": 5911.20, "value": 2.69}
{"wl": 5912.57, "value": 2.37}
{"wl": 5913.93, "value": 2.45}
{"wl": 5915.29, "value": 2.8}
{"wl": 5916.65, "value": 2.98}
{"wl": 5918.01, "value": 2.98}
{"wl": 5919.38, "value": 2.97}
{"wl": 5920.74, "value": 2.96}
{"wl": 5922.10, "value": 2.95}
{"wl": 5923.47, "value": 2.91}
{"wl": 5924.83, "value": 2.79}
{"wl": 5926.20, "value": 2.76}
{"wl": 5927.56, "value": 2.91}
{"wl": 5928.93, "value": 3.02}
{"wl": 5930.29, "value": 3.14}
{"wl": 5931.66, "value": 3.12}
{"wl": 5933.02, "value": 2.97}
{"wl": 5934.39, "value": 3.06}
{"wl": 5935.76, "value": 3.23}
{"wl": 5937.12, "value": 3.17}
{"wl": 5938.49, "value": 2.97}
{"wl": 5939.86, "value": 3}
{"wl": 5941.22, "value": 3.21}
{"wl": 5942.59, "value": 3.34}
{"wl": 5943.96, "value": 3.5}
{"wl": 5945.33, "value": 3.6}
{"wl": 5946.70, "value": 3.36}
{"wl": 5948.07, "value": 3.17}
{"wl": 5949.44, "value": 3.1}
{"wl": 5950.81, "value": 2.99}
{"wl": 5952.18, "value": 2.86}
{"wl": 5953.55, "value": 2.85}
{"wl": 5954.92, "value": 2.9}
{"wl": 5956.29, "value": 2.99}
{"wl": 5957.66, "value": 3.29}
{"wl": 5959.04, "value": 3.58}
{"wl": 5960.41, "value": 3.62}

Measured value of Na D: 5.3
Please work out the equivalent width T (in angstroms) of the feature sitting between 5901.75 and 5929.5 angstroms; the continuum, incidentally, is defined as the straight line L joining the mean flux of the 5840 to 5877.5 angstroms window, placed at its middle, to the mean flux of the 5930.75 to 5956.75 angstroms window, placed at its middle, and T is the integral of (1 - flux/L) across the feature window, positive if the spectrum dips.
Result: 4.1 angstroms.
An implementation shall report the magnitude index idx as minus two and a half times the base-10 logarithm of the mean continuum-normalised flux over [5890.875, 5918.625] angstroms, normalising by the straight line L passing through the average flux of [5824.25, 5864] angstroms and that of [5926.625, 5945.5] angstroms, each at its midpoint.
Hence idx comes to 0.30 mag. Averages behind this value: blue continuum 4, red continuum 3.14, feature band 2.6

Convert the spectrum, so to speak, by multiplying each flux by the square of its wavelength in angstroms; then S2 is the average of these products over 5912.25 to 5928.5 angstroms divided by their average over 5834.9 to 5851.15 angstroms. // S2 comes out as 0.71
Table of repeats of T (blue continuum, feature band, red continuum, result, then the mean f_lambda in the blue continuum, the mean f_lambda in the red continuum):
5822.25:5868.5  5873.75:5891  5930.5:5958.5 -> 2.52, 3.93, 3.14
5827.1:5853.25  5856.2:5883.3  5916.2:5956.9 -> 3.10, 4.17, 3.06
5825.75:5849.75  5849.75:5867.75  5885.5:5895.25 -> 0.74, 4.27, 2.58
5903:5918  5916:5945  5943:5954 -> -0.71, 2.74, 3.19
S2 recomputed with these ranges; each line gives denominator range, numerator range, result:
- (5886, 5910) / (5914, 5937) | 1.17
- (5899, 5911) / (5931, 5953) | 1.21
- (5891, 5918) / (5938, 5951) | 1.26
